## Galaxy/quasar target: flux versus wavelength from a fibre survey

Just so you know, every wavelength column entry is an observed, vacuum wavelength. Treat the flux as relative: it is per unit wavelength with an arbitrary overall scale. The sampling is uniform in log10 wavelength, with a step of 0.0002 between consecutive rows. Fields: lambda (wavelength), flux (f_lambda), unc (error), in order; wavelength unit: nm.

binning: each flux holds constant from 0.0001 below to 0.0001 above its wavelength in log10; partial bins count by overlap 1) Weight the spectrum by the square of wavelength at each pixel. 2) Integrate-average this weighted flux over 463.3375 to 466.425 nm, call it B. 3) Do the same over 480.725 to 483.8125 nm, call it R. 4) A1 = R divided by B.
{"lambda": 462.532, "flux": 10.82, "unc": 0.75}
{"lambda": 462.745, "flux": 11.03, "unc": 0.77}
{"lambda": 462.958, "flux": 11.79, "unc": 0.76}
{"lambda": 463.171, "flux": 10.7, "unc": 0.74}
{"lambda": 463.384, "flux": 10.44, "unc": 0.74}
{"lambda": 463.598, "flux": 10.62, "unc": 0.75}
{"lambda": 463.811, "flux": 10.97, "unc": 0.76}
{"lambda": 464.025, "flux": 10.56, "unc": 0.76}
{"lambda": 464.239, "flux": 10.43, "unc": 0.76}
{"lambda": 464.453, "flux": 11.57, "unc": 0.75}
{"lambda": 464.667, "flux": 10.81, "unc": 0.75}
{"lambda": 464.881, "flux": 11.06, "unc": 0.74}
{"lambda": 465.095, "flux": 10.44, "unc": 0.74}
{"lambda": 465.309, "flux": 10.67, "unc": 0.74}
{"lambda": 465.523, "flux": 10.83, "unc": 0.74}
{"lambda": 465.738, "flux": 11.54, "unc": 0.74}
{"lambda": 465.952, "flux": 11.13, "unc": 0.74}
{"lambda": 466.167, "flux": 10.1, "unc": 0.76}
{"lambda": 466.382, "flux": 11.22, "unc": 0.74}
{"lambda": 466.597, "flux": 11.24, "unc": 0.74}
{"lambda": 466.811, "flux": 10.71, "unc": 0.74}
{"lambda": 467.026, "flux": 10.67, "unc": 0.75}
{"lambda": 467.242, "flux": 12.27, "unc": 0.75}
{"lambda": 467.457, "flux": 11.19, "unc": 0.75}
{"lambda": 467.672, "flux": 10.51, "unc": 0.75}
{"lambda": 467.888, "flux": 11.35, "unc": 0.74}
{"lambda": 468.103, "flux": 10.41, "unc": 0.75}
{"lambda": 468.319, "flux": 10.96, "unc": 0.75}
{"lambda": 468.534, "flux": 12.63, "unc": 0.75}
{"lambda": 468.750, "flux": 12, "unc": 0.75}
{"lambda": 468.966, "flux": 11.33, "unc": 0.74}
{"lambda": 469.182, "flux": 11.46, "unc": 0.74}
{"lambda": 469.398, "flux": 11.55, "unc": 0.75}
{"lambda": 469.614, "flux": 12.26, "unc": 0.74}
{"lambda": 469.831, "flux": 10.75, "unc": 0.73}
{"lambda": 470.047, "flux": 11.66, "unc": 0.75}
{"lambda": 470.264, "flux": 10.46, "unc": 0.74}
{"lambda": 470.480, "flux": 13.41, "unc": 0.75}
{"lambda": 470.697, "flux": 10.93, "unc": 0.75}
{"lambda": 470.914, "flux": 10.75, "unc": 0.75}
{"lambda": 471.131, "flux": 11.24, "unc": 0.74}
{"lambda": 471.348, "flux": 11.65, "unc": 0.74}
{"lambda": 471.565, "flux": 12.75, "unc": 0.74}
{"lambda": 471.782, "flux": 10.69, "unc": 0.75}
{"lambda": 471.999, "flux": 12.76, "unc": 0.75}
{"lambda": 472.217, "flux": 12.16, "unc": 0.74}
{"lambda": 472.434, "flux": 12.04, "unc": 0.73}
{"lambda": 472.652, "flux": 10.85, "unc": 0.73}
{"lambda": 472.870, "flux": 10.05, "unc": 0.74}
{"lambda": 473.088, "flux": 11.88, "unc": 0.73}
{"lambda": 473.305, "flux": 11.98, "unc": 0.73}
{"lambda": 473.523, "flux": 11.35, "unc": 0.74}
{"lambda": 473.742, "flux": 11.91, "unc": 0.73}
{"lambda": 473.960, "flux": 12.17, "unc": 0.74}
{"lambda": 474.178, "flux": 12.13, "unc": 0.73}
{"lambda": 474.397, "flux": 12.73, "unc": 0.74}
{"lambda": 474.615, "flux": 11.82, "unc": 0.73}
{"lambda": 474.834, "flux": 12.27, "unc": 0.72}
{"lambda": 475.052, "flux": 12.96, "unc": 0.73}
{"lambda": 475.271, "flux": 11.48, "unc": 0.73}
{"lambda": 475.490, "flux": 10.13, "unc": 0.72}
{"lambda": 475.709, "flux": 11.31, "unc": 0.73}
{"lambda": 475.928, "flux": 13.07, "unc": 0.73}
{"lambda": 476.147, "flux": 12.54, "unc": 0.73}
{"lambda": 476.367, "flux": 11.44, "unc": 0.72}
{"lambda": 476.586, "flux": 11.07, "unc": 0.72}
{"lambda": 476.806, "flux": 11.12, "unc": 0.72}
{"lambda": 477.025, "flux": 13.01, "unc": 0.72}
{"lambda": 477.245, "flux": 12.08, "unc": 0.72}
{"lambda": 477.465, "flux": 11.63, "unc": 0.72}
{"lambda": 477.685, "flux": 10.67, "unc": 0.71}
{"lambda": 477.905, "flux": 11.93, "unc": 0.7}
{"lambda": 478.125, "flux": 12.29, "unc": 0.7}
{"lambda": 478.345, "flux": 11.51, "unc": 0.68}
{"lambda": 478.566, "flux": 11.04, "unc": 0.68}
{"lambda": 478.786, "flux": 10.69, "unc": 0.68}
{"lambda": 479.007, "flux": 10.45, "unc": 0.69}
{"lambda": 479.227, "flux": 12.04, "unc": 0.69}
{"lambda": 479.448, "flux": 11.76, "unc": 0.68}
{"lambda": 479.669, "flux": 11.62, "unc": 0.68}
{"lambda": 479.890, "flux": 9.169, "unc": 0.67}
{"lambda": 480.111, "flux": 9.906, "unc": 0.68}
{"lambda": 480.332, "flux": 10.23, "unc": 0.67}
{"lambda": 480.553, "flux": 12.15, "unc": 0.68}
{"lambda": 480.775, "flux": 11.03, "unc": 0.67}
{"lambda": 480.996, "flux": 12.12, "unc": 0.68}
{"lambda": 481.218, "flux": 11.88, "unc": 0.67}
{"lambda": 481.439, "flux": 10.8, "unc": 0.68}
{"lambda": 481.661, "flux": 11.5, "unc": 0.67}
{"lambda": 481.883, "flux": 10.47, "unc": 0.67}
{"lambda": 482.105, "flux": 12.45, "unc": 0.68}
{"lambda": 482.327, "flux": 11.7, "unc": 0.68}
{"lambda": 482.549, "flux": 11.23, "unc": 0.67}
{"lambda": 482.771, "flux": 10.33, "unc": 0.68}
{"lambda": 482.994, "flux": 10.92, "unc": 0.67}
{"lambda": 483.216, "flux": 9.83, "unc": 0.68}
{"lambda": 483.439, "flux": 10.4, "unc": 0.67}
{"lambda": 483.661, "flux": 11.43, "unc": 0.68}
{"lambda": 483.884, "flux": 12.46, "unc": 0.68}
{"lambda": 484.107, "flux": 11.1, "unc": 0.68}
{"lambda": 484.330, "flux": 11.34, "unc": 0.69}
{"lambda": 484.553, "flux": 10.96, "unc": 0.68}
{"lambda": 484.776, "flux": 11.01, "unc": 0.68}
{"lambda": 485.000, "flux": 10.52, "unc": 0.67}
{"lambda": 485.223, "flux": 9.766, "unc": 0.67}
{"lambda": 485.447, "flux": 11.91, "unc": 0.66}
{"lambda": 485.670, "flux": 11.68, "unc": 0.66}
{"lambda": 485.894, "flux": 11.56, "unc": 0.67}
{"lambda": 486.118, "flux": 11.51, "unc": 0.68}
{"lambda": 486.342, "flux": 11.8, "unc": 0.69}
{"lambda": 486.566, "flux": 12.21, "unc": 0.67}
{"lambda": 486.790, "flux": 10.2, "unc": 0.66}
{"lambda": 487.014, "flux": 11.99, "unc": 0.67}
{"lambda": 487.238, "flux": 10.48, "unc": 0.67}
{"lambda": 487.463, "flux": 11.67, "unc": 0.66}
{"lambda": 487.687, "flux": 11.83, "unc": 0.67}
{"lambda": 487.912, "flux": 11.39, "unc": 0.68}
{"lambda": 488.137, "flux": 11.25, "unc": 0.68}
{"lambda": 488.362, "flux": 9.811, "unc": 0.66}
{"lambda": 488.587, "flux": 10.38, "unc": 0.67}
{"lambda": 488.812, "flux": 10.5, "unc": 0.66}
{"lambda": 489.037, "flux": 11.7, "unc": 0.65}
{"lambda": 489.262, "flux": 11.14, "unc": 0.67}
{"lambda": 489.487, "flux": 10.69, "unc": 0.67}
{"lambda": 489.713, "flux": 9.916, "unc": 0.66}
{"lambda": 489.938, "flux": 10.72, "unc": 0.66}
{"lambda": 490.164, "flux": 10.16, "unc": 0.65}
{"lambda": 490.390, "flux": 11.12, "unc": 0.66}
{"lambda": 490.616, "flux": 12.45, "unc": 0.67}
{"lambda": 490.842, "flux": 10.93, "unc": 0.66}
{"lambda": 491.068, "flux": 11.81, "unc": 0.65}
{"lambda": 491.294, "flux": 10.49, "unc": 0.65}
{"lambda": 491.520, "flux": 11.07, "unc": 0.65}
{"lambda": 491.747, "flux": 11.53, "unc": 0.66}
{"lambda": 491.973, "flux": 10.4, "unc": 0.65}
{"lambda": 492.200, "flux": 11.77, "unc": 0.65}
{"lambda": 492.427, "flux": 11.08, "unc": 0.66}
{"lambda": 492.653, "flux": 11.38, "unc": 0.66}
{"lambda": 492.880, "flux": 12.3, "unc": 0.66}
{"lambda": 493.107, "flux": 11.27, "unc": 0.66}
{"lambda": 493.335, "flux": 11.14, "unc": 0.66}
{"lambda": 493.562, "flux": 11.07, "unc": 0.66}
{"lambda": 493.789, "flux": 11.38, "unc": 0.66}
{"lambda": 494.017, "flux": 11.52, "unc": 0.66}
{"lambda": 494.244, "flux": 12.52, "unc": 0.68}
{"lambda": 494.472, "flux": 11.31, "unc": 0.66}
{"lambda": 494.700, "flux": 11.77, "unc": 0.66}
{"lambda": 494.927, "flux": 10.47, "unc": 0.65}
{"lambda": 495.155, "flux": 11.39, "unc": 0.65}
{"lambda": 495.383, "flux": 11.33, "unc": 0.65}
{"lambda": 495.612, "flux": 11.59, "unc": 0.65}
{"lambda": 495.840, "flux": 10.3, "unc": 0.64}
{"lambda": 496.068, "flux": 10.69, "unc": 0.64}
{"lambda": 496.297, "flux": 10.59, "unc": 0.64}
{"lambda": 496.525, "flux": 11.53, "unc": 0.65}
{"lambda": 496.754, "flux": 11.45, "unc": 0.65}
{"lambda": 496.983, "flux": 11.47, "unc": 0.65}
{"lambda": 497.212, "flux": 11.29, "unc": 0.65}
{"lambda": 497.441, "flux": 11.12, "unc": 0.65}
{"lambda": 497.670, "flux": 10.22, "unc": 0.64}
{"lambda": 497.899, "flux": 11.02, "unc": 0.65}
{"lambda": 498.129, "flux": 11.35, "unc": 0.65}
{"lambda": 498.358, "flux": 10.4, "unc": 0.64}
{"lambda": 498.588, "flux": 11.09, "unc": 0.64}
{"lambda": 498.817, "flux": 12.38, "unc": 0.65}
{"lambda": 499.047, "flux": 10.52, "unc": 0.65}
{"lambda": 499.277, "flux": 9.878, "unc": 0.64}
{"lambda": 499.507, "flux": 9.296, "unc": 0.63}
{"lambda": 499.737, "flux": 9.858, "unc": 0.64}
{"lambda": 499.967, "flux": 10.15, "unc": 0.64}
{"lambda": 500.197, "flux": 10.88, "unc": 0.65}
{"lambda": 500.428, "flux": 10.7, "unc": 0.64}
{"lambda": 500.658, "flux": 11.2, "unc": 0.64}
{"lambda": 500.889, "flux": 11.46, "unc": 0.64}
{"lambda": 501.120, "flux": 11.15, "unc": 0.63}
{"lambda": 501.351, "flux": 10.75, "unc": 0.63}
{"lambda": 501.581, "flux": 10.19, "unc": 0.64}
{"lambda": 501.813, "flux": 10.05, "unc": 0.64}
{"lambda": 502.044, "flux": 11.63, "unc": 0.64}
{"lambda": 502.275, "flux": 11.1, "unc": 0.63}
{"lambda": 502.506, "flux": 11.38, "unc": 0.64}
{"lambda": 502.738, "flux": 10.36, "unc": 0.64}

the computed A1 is 1.11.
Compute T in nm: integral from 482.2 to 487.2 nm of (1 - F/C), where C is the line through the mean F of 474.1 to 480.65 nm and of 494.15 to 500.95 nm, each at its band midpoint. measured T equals 0.07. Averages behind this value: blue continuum 11.5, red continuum 11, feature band 11.2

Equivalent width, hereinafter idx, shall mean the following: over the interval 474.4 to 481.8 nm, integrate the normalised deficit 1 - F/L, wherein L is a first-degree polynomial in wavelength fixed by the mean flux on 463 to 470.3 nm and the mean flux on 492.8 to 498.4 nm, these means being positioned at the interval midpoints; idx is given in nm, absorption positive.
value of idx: -0.23 nm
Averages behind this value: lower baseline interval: 11.1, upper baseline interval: 11.2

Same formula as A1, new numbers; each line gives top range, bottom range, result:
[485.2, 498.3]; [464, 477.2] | 1.06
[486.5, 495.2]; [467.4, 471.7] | 1.07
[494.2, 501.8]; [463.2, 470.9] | 1.11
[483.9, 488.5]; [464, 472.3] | 1.07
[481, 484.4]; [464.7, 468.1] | 1.09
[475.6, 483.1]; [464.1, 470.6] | 1.07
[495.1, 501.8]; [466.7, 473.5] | 1.06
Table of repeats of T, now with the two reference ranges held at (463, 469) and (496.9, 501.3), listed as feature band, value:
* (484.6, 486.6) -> -0.07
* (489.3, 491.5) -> -0.01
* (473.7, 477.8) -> -0.34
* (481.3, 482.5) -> -0.05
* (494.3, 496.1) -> -0.06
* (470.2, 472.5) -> -0.16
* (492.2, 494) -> -0.09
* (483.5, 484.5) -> -0.05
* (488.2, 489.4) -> 0.02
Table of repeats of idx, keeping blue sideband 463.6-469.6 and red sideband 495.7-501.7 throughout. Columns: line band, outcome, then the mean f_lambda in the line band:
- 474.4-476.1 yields -0.14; 11.9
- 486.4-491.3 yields -0.07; 11.1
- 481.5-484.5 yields -0.06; 11.2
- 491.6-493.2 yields -0.08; 11.4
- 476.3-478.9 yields -0.13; 11.5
